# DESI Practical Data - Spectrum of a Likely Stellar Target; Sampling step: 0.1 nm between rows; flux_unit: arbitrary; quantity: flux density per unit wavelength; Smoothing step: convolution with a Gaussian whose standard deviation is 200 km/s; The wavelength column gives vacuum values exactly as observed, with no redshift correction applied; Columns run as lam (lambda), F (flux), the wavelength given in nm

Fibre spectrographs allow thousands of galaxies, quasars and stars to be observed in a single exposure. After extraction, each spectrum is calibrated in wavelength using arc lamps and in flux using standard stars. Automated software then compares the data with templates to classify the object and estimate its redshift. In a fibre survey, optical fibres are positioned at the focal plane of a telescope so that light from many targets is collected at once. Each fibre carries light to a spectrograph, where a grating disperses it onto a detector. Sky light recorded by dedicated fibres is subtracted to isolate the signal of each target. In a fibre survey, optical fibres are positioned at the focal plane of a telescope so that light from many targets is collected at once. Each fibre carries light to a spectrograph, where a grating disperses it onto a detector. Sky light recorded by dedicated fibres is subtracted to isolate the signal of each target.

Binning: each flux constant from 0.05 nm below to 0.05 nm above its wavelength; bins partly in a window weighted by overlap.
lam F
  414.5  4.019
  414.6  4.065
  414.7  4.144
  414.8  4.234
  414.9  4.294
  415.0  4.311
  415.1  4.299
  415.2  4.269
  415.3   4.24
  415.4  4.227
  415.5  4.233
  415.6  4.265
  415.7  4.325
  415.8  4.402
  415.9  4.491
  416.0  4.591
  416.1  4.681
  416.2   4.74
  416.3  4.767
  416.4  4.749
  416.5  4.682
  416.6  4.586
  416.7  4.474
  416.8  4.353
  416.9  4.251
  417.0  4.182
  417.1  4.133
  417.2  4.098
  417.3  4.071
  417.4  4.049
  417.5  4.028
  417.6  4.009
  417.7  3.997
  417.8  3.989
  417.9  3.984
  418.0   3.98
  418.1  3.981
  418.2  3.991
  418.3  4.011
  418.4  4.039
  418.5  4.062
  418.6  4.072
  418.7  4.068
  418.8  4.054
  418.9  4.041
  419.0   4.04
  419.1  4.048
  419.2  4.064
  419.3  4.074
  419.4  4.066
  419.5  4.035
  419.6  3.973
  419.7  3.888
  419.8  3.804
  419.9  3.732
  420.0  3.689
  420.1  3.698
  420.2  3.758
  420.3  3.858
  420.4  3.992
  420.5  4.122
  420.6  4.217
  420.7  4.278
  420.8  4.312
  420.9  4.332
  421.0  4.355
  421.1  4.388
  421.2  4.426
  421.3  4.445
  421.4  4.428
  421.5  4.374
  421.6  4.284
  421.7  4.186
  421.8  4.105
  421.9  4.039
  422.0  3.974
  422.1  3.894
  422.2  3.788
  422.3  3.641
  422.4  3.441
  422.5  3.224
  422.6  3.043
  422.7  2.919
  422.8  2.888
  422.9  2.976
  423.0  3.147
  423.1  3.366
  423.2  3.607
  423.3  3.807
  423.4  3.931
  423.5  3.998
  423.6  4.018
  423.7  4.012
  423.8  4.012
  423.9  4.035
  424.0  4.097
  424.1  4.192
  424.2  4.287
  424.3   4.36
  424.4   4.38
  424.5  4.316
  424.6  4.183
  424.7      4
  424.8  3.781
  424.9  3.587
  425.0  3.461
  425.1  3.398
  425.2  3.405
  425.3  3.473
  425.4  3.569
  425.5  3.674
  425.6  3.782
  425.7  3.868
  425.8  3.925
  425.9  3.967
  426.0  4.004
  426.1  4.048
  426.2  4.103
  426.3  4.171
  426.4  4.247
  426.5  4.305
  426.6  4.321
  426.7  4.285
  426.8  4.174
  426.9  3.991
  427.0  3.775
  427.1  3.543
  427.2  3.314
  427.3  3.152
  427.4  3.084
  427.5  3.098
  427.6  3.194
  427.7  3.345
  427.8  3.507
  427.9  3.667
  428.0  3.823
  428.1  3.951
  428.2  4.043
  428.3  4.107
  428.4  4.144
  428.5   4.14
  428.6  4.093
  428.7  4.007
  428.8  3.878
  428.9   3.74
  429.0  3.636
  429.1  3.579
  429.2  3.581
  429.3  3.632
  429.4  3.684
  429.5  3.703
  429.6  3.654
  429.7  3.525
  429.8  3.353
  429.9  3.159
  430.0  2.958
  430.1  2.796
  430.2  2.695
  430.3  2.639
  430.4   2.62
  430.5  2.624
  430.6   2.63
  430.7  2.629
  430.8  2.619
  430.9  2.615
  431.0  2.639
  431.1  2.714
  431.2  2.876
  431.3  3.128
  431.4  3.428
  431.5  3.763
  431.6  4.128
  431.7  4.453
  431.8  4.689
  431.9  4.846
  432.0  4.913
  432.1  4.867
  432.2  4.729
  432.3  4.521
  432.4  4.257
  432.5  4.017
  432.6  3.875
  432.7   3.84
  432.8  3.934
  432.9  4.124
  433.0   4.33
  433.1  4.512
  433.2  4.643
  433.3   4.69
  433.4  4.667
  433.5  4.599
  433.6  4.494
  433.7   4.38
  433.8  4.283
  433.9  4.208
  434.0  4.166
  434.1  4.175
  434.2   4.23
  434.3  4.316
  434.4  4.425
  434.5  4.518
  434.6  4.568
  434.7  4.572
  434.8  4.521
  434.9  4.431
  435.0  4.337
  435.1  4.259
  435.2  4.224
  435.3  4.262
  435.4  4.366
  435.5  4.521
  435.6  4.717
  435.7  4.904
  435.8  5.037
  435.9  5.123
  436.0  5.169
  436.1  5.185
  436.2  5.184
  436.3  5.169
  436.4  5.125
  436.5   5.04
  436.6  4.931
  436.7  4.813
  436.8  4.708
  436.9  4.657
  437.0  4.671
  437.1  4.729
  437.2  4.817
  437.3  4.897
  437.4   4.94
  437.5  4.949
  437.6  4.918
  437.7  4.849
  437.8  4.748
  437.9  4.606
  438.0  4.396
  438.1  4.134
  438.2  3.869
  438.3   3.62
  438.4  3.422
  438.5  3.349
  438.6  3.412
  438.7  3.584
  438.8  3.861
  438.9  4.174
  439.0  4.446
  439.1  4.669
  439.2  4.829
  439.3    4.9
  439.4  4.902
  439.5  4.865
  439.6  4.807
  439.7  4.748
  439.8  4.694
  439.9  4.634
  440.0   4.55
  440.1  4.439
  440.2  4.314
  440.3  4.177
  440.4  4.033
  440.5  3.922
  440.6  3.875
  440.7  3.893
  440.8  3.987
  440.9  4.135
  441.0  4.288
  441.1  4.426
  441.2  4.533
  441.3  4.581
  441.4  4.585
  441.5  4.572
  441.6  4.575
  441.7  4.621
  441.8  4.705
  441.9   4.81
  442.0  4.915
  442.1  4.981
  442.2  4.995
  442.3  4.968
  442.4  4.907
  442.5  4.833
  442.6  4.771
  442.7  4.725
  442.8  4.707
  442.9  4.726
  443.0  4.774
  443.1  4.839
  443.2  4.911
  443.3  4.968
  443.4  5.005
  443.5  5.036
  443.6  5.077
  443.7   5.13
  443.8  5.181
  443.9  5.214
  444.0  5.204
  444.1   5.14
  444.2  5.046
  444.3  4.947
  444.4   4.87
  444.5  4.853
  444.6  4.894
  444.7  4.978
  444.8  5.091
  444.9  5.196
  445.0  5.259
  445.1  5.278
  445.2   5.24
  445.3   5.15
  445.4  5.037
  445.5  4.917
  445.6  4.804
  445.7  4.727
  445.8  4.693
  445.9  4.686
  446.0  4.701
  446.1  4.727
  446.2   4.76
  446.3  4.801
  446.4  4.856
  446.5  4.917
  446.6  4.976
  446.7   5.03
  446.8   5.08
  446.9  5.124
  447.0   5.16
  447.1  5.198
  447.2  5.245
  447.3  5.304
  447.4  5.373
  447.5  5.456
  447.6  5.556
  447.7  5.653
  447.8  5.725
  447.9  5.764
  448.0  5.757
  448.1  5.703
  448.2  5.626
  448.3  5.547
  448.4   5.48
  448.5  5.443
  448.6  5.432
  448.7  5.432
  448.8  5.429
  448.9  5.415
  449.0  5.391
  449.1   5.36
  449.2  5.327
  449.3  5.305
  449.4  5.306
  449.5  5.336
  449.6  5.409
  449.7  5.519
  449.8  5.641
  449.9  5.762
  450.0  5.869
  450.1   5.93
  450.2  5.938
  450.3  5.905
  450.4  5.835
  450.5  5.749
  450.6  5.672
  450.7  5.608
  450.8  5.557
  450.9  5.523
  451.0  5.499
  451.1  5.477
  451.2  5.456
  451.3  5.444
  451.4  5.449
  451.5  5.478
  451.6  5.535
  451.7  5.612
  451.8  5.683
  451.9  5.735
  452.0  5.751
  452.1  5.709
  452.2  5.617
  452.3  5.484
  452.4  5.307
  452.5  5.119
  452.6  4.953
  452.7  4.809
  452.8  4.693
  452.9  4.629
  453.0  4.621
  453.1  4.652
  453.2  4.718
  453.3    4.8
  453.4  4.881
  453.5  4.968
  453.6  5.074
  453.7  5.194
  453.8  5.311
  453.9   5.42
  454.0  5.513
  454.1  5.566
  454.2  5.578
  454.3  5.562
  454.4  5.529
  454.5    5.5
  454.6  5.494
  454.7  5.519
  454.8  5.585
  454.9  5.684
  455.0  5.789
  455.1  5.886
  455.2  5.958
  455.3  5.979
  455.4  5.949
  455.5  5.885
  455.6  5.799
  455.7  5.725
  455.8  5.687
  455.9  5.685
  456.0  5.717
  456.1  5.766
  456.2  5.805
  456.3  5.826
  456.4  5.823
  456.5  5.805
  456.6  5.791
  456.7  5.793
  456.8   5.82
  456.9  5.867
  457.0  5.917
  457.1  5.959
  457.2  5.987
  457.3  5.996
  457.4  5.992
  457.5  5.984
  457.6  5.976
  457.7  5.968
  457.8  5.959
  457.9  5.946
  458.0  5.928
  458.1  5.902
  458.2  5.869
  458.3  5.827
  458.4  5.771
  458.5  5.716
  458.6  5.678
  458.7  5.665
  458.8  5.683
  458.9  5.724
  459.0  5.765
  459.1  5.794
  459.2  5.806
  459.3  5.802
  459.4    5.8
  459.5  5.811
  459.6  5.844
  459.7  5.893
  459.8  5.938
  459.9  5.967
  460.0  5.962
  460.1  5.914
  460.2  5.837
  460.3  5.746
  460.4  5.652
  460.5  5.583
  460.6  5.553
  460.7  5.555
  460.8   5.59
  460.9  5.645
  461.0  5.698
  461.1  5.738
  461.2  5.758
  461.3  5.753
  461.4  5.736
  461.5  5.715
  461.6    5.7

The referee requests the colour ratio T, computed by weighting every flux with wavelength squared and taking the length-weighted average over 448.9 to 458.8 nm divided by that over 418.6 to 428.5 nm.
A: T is 1.65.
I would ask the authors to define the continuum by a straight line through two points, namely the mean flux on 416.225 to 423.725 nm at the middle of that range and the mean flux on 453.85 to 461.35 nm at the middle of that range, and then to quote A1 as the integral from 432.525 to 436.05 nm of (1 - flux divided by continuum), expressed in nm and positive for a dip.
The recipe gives 0.18 nm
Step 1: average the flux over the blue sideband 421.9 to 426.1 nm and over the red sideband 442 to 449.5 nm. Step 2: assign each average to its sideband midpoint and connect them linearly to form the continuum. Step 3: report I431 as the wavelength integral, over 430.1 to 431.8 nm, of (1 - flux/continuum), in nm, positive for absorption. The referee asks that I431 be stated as 0.46 nm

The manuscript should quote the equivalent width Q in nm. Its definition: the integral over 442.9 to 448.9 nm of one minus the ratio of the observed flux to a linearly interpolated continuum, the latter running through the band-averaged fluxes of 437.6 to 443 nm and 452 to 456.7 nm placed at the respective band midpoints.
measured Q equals -0.37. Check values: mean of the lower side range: 4.44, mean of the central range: 5.14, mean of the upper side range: 5.45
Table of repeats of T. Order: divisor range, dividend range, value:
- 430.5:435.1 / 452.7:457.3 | 1.50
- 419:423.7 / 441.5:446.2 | 1.41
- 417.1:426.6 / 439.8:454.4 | 1.46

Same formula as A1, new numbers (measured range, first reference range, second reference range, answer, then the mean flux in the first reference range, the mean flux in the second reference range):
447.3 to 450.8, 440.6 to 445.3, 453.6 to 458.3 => -0.206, 4.83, 5.76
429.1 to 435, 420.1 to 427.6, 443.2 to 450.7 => 0.702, 3.87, 5.26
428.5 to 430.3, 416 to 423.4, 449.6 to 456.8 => 0.382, 4.01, 5.52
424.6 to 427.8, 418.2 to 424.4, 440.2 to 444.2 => 0.285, 3.94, 4.69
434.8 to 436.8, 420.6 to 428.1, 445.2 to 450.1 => -0.096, 3.85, 5.28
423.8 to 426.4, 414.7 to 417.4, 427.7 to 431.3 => -0.170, 4.37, 3.36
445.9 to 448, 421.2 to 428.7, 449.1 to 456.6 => -0.010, 3.83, 5.5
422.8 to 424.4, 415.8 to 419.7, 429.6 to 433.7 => 0.061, 4.2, 3.72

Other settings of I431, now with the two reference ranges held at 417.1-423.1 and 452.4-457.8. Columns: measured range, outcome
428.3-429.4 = 0.124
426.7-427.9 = 0.212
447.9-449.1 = -0.064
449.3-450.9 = -0.103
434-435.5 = 0.077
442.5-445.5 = 0.017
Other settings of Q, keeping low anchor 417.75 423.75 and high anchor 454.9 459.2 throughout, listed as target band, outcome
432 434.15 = 0.10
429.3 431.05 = 0.56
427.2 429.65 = 0.37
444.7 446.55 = 0.10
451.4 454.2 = 0.19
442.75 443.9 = 0.04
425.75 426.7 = 0.02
